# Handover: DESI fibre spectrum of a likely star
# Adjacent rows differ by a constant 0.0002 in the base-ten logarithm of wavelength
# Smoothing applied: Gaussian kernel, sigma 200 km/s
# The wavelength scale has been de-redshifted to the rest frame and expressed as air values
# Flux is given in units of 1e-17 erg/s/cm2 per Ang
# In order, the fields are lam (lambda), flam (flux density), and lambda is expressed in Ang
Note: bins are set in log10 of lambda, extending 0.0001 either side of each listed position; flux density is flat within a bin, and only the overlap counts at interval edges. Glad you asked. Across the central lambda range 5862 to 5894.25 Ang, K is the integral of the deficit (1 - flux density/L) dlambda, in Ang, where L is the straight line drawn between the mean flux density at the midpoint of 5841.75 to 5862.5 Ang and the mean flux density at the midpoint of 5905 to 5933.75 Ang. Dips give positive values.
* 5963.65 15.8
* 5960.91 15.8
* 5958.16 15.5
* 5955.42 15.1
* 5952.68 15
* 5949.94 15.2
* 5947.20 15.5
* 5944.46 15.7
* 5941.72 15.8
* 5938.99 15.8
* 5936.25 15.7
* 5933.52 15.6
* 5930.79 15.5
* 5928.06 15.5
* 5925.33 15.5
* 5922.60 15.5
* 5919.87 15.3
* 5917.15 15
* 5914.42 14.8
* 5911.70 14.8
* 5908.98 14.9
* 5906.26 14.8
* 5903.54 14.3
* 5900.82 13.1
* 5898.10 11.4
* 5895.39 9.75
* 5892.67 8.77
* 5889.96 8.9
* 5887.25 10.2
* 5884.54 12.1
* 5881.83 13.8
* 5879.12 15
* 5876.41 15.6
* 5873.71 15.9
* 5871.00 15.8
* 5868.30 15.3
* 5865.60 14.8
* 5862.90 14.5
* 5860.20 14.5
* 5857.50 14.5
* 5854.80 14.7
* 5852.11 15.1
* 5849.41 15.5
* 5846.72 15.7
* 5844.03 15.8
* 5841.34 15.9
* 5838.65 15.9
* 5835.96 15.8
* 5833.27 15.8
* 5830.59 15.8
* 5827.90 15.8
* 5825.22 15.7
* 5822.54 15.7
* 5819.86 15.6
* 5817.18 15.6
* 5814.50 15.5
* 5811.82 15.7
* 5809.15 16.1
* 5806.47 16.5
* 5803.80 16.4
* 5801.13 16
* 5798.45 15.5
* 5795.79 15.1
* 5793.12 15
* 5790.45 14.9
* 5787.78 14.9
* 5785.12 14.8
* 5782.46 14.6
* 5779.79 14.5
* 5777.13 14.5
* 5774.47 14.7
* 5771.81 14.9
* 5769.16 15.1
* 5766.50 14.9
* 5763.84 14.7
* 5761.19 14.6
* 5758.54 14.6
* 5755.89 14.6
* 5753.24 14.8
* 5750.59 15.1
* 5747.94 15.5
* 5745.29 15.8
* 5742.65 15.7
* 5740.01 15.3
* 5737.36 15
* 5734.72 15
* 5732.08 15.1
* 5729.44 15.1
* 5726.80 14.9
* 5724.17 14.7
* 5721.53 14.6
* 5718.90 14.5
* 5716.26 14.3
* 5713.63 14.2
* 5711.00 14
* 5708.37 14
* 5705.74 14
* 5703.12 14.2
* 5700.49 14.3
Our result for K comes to 3.8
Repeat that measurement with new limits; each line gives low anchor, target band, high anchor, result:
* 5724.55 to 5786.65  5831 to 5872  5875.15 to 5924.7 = -4.42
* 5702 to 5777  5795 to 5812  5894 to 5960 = -1.32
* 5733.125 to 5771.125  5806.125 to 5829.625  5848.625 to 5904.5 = -2.57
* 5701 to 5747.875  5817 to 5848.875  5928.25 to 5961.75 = -1.34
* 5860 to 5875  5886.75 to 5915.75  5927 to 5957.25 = 5.54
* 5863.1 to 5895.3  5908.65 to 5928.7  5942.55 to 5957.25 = -1.09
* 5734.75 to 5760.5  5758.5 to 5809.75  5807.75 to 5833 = 1.06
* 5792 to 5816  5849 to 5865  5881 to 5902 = -2.41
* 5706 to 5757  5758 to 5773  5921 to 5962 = 0.13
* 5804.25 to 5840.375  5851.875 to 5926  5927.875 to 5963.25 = 8.60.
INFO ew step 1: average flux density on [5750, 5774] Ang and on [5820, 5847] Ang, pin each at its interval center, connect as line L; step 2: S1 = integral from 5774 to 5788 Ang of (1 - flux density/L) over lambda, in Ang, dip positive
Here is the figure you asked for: 0.39 Ang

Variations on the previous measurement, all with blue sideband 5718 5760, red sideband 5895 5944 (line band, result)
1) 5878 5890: 2.0 Ang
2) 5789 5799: -0.1 Ang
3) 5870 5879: -0.5 Ang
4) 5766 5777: 0.1 Ang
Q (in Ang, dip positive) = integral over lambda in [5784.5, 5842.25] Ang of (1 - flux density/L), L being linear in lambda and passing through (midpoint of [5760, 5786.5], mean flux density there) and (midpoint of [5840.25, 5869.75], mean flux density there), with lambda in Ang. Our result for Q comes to -2.8 Ang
